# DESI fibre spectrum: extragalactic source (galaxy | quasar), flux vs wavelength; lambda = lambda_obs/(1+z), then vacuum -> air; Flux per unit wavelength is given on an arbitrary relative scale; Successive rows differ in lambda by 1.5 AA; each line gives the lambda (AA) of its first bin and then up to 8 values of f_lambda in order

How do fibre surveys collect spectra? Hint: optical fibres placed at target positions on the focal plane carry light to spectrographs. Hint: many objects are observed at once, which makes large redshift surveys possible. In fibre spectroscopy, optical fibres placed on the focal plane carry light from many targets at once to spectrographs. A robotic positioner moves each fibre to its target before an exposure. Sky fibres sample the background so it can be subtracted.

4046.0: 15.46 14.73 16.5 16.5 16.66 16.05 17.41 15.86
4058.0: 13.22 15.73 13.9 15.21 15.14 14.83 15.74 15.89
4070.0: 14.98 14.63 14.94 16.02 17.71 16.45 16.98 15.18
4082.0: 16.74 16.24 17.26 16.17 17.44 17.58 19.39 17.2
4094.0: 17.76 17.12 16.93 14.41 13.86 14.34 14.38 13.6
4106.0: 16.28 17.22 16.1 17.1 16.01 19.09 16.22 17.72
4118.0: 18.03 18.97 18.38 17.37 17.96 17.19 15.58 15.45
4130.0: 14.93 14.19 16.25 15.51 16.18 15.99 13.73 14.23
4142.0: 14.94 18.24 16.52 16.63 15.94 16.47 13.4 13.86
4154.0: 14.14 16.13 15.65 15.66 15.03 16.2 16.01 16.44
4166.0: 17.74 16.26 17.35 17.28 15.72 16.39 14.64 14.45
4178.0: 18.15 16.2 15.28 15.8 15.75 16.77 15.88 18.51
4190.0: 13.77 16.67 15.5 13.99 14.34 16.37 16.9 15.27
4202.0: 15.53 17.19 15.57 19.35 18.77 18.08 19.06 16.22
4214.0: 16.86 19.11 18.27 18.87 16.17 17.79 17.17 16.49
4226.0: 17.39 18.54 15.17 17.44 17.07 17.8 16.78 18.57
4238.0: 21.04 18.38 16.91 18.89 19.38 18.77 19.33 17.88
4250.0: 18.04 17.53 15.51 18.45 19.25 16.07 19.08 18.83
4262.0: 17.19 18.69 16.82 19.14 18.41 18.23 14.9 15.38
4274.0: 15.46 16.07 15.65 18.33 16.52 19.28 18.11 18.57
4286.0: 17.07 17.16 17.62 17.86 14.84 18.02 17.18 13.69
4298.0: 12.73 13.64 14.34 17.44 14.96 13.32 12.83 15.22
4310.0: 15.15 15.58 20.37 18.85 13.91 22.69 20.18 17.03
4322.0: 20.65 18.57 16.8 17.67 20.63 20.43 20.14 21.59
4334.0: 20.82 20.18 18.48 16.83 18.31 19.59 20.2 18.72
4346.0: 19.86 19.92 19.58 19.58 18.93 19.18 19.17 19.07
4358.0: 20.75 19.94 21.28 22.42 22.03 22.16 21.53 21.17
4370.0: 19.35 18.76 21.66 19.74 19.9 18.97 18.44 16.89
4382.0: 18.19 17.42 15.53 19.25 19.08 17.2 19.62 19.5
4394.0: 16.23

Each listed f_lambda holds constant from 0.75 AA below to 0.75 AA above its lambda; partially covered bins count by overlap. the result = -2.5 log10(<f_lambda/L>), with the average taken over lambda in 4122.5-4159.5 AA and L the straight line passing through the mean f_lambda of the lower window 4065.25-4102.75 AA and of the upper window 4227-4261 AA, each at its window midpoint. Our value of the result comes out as 0.08 mag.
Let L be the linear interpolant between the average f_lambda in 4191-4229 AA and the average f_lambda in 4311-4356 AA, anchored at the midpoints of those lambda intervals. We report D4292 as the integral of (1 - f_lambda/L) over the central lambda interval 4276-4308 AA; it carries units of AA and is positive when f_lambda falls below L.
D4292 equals 3.95 AA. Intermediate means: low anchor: 17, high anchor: 19.2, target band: 16.1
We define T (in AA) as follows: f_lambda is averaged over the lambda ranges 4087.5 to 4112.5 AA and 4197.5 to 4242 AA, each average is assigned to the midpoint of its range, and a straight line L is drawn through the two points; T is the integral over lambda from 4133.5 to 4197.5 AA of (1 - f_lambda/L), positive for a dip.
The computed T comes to 4.3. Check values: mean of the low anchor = 16.3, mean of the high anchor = 17.5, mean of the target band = 15.8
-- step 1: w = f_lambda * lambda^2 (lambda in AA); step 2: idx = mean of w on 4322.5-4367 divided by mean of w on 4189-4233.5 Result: 1.25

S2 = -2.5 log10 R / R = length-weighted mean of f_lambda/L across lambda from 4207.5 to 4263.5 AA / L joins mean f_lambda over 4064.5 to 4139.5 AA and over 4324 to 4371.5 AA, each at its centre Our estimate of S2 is 0.020 mag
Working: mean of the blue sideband 16.3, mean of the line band 17.9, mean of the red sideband 19.9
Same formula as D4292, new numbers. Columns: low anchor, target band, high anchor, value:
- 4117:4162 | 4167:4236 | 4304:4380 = 0.9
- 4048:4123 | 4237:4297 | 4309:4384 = 2.7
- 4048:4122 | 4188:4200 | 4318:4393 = 1.3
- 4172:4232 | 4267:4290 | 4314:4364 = 1.4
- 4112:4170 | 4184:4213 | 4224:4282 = 0.8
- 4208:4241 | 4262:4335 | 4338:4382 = 6.1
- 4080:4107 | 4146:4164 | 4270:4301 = 0.9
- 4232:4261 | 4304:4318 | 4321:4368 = 2.2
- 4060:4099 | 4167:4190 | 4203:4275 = 1.3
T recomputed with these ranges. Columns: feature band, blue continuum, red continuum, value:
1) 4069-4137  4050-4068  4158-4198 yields -3.1 AA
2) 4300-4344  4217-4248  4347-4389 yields 2.4 AA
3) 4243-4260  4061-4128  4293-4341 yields -1.0 AA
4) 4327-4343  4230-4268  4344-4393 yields -0.5 AA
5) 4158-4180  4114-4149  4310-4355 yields 0.8 AA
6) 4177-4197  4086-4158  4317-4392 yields 1.5 AA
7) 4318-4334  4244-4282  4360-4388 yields -0.6 AA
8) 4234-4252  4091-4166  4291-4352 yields -1.4 AA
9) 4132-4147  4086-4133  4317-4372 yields 1.1 AA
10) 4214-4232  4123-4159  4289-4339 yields -1.1 AA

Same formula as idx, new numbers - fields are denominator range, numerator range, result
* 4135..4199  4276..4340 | 1.18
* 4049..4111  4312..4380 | 1.39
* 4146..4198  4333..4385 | 1.35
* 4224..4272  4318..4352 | 1.13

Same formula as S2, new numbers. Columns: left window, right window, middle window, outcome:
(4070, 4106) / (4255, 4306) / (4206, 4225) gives -0.081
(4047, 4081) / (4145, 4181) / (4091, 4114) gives -0.028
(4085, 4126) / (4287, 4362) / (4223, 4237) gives 0.018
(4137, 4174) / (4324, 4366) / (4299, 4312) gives 0.274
